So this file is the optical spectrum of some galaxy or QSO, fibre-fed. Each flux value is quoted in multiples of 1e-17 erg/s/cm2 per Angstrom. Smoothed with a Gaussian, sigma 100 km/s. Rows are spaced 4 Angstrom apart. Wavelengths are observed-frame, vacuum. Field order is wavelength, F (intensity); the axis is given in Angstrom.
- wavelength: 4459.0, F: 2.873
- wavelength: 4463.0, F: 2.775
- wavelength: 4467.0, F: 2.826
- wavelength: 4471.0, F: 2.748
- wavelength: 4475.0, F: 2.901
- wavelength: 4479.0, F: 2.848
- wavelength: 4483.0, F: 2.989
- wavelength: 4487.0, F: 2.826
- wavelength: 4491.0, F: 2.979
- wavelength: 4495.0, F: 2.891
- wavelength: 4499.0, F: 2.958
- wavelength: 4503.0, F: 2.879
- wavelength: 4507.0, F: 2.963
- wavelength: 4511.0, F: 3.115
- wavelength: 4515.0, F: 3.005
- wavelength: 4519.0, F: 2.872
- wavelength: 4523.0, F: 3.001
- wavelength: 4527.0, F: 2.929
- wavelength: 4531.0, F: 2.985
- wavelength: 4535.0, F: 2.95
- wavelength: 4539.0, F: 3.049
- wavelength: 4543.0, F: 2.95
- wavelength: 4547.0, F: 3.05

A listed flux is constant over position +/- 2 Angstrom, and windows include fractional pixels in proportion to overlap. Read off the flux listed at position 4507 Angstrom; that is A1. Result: 2.963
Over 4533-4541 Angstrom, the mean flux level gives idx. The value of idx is 3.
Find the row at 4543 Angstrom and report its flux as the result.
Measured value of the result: 2.95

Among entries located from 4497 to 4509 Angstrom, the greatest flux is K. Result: 2.963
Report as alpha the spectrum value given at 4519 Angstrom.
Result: 2.872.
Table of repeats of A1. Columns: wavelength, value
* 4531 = 2.985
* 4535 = 2.95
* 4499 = 2.958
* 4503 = 2.879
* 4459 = 2.873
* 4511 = 3.115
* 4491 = 2.979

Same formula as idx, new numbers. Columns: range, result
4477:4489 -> 2.89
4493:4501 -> 2.92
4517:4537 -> 2.95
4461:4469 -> 2.8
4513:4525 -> 2.96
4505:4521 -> 2.99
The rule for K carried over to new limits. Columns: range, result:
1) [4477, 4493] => 2.989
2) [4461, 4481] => 2.901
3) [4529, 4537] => 2.985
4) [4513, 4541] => 3.049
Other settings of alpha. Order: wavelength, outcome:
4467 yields 2.826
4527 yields 2.929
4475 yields 2.901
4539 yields 3.049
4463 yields 2.775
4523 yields 3.001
